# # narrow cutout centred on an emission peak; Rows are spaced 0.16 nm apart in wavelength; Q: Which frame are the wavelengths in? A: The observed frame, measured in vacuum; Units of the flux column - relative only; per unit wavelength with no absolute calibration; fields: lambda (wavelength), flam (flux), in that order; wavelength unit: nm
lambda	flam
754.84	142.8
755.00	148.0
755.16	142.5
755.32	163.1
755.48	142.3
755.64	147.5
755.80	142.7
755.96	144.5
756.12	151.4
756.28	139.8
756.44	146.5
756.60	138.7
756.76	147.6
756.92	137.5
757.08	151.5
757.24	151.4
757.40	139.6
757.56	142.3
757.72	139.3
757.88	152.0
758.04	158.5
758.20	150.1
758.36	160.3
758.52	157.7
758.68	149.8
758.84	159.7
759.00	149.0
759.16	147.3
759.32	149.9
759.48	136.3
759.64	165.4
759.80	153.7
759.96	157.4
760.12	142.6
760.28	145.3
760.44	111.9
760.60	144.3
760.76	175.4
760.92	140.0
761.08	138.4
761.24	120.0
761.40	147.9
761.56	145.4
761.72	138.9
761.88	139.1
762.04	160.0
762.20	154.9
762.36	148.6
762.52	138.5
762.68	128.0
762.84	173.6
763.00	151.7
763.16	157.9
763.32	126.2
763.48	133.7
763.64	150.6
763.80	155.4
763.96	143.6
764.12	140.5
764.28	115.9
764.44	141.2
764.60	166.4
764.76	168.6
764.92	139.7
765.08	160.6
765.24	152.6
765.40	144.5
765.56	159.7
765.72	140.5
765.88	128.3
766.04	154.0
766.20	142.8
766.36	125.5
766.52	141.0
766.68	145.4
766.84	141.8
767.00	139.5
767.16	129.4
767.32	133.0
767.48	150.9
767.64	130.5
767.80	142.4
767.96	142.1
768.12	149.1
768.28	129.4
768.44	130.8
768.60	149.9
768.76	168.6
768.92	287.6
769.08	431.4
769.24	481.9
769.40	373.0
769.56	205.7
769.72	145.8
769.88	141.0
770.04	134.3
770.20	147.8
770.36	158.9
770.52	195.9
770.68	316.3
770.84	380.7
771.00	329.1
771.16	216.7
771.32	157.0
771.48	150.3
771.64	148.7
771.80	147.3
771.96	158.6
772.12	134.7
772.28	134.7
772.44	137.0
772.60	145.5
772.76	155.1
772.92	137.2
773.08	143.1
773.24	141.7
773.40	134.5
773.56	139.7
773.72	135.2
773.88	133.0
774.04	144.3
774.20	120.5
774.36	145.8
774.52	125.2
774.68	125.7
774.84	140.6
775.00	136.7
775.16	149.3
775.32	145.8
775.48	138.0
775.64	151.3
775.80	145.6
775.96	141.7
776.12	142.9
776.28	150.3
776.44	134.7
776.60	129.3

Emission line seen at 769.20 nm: [S II]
